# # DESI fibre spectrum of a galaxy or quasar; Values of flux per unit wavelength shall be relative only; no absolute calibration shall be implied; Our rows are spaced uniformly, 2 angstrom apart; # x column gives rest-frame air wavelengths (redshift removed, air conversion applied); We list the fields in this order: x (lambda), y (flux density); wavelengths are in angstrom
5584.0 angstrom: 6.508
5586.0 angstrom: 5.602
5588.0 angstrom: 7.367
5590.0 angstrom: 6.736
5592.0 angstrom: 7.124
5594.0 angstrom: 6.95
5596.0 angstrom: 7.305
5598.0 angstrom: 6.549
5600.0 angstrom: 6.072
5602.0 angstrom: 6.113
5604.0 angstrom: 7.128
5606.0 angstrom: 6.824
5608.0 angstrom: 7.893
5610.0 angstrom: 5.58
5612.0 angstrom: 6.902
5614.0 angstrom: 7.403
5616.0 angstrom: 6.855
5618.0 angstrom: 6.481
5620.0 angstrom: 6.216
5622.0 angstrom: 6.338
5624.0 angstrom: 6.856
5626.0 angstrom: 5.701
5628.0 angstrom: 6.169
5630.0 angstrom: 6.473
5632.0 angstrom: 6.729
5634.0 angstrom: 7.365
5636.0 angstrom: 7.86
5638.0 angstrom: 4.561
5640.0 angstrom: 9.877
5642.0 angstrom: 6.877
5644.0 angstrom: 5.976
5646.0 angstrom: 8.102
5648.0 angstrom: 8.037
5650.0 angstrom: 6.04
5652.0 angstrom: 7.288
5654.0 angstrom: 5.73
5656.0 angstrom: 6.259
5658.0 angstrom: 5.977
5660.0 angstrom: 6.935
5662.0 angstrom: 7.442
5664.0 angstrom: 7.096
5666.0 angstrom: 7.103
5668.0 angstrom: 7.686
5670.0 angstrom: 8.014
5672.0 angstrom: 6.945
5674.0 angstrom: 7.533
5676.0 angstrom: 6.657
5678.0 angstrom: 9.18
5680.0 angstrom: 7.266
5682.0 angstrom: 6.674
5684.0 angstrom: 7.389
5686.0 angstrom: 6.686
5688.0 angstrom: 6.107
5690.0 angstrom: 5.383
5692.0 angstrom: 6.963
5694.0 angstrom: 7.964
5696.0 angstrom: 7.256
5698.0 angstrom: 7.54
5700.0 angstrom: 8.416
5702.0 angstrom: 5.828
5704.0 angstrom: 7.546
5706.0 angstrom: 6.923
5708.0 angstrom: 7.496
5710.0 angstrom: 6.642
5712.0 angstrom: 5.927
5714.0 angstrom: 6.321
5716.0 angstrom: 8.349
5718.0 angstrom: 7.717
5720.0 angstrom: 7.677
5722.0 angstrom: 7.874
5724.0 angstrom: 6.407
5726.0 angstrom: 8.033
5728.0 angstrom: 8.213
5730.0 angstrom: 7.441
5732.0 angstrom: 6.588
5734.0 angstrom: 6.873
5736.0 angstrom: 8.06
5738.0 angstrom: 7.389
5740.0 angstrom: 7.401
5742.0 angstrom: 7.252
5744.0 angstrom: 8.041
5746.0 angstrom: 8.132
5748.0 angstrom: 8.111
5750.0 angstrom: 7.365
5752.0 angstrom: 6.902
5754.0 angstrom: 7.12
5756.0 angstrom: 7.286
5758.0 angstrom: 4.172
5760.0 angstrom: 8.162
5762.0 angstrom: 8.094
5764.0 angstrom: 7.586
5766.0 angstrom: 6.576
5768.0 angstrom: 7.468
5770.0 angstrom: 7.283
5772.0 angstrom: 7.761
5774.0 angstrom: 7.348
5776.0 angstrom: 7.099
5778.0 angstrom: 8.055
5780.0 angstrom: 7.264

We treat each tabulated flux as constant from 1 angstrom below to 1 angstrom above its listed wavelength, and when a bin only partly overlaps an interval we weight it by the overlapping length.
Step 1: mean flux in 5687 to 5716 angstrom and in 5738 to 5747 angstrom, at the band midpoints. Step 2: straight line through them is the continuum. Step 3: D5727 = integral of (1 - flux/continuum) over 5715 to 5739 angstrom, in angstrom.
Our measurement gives -0.54 angstrom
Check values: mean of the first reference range 6.93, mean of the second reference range 7.67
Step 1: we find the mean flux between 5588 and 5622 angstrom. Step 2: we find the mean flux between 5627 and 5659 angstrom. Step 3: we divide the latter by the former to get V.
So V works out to 1.01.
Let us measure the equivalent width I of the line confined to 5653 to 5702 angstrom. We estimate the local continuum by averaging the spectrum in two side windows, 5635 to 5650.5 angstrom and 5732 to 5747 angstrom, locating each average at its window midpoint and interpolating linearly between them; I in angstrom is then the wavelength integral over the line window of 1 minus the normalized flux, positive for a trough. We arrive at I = 1.7 angstrom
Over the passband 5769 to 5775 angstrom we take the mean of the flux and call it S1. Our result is 7.46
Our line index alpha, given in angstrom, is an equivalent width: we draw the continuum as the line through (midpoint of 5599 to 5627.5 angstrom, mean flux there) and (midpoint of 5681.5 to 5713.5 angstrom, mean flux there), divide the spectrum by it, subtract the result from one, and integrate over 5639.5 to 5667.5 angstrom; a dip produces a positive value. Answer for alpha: -1.1 angstrom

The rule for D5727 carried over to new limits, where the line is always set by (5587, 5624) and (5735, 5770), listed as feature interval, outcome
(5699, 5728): -0.23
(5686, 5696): 0.61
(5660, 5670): -0.50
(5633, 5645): -0.32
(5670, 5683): -0.68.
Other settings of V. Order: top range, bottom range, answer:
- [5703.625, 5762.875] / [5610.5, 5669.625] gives 1.07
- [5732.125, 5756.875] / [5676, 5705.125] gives 1.05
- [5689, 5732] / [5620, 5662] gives 1.07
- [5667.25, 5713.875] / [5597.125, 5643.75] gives 1.06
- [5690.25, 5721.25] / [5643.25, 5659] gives 1.08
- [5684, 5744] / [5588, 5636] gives 1.07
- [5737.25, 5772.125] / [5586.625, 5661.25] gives 1.08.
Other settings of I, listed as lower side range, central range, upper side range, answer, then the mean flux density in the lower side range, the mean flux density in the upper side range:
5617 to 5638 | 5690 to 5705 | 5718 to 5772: -0.4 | 6.52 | 7.38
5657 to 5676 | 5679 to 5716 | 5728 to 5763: 1.5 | 7.16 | 7.34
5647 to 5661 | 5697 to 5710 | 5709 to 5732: -0.2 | 6.61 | 7.3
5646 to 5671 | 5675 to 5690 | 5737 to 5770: 0.1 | 7.01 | 7.32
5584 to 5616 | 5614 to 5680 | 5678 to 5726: -0.3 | 6.76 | 7.12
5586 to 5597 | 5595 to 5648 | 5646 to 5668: 1.0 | 6.96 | 6.89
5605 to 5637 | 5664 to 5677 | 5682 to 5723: -0.7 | 6.73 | 7.09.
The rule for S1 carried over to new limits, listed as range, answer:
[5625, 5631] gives 6.11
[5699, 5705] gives 7.26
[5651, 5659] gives 6.31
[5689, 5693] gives 6.17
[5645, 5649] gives 8.07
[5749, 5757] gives 7.17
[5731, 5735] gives 6.73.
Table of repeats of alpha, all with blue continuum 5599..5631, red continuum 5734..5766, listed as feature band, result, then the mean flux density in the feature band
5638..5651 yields -1.0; 7.26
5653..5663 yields 0.5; 6.47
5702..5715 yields 0.7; 6.73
